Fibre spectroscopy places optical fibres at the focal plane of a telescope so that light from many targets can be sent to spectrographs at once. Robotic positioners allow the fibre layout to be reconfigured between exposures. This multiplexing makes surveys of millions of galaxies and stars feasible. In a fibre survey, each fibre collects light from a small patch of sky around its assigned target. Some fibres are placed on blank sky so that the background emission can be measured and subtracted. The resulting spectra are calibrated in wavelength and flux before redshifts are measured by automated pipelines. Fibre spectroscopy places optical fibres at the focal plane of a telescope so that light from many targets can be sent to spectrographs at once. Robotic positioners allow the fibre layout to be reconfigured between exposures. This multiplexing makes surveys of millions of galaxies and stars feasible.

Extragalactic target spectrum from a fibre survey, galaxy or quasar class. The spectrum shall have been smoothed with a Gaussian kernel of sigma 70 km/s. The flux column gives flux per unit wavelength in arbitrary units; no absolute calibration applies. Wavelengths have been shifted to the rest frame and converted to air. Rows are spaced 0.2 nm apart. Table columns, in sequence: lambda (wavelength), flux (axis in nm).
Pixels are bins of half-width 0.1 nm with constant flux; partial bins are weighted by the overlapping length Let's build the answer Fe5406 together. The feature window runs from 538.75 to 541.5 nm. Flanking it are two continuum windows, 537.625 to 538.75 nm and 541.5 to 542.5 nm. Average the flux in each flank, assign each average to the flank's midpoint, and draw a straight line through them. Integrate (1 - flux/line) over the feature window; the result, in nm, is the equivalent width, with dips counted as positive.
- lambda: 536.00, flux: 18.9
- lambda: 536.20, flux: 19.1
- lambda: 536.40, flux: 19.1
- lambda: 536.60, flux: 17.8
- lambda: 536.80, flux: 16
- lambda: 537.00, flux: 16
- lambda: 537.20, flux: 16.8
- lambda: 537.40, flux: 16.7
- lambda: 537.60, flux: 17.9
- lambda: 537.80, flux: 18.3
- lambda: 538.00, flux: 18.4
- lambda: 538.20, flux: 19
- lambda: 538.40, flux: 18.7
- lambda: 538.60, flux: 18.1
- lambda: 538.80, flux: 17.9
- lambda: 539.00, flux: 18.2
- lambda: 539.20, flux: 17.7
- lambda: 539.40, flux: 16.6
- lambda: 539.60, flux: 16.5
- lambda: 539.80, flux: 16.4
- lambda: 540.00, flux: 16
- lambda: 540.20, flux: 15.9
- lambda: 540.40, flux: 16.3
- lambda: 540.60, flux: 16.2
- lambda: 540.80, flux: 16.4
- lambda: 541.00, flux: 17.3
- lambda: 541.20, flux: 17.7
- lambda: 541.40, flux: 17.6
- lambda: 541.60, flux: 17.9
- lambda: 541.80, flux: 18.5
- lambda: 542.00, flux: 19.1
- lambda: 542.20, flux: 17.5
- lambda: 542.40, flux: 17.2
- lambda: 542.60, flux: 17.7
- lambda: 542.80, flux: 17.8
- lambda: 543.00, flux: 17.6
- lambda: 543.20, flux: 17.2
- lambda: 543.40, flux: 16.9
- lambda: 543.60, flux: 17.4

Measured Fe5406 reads 0.20 nm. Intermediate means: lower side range 18.4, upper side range 18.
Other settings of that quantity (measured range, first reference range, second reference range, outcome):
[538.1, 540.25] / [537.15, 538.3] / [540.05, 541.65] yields 0.003 nm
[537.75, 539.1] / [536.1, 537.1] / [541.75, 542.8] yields -0.050 nm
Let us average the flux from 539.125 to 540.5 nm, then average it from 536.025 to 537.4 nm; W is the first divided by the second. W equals 0.94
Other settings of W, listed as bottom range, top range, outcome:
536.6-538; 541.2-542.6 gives 1.05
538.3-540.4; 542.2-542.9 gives 1.02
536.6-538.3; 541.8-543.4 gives 1.02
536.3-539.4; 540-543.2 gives 0.98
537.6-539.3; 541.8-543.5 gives 0.97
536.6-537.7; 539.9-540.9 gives 0.96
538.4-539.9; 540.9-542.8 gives 1.02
